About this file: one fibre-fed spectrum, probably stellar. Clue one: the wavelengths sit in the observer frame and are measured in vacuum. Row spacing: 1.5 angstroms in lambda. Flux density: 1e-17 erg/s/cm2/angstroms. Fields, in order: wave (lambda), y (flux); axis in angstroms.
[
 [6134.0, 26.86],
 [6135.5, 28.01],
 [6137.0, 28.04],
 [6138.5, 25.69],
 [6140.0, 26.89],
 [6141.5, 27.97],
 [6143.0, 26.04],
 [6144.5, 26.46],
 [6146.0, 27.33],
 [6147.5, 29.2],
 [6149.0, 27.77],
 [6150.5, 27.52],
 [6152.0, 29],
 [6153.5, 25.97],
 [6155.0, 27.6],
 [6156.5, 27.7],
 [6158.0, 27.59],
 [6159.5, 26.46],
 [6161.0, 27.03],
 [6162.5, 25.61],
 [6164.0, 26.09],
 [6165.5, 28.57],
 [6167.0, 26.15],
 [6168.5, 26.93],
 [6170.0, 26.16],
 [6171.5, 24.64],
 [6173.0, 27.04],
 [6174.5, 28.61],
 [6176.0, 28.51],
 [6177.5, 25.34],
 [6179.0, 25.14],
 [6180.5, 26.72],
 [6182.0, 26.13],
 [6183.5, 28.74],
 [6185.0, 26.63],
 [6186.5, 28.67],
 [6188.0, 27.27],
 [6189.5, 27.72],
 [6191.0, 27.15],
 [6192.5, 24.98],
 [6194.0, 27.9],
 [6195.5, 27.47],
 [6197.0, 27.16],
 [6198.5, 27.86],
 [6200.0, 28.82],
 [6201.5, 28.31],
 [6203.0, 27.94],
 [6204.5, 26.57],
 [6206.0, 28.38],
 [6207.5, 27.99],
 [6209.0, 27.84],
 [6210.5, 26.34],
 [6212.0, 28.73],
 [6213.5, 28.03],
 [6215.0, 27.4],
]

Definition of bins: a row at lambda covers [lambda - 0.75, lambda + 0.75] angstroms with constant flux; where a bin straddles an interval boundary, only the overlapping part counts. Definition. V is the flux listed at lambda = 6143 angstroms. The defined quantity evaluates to 26.04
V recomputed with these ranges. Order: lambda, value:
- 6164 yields 26.09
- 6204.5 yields 26.57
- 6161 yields 27.03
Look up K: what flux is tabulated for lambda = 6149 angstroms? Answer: 27.77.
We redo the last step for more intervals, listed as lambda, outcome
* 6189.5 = 27.72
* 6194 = 27.9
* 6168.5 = 26.93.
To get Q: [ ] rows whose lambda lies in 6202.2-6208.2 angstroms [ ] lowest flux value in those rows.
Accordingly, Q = 26.57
